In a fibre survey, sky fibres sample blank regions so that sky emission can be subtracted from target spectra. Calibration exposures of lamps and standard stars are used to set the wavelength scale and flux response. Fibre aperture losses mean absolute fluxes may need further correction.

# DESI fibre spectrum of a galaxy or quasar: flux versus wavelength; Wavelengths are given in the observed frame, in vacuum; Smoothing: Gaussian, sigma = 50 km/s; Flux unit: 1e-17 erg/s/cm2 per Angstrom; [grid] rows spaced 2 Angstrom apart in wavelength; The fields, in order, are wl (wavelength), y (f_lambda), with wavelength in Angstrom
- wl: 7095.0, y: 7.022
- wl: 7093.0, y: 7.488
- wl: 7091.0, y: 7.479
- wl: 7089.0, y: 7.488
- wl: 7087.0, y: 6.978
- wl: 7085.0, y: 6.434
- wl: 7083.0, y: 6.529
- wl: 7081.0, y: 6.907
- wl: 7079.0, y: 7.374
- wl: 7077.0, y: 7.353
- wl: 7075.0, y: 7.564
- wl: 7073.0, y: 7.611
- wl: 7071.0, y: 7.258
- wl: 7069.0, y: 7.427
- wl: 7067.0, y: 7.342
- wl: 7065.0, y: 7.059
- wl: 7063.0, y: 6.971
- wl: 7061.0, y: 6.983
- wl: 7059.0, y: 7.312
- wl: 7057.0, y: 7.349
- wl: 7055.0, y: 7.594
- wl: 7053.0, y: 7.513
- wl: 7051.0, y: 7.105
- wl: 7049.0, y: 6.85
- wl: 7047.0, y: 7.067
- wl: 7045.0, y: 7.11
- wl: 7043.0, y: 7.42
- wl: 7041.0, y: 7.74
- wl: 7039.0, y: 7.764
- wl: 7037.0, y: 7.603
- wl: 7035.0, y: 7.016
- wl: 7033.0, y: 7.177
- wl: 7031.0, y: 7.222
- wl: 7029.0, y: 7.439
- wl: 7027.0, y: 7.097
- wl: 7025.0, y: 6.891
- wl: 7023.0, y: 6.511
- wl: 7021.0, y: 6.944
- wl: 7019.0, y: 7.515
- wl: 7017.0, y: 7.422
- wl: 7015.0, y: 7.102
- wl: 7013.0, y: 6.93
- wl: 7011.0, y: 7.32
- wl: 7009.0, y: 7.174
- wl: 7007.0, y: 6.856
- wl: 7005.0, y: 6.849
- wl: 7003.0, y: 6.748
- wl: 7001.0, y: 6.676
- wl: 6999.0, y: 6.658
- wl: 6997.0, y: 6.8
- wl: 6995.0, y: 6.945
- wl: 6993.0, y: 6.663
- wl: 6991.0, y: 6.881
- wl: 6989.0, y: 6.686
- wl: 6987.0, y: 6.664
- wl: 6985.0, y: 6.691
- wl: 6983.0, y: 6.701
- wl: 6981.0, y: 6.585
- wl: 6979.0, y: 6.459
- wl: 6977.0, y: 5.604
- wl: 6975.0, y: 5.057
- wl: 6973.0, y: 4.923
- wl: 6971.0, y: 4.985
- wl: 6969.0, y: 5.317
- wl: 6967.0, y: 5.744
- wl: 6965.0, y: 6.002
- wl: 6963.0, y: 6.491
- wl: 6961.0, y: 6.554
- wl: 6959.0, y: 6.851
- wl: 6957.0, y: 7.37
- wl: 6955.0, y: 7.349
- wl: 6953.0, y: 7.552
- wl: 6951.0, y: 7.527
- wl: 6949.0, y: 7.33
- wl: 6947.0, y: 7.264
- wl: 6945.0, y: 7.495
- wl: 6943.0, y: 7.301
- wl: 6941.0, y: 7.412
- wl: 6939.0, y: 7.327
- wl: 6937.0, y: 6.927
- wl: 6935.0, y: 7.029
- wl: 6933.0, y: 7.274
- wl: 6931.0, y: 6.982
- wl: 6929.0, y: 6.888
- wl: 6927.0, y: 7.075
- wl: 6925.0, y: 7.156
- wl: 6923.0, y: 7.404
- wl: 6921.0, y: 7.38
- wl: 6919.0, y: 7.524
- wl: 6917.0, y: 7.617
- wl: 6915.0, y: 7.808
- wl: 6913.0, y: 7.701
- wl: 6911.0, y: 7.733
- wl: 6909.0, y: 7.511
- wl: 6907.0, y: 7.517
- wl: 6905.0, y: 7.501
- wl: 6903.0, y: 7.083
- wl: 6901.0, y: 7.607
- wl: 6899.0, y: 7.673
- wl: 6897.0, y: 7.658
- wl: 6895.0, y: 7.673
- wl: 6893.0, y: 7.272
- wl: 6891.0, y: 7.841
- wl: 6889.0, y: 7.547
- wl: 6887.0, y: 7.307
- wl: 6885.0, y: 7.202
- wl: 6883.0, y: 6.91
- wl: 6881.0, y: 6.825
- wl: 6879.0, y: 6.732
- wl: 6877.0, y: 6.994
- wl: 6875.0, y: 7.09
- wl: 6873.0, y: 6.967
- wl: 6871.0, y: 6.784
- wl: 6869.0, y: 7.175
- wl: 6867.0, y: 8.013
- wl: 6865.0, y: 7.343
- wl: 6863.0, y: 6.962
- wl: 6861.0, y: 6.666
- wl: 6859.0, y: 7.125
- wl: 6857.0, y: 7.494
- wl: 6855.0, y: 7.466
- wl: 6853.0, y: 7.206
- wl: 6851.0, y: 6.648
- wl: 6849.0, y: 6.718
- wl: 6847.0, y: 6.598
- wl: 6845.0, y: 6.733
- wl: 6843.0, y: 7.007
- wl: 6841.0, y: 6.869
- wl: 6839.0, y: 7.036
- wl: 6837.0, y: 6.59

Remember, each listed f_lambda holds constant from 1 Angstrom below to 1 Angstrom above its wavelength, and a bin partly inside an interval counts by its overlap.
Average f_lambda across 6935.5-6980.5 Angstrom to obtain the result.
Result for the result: 6.59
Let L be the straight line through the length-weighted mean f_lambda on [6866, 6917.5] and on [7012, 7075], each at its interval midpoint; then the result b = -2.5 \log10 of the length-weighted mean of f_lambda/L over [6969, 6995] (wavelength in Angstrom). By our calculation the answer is 0.184 mag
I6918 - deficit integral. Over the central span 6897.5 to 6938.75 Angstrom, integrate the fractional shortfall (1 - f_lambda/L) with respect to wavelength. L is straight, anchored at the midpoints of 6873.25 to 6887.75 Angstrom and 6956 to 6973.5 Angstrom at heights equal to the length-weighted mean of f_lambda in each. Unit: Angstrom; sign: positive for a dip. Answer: -4.96 Angstrom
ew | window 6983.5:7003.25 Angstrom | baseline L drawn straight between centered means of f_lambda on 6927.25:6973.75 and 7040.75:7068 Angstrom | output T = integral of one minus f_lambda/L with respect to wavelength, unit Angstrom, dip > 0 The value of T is 0.7 Angstrom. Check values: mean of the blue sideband 6.79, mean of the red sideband 7.23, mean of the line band 6.74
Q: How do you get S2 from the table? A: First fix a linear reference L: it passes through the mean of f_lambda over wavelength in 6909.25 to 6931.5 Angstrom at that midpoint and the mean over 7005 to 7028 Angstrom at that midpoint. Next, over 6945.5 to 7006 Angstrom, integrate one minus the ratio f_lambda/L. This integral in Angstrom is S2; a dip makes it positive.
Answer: 5.6 Angstrom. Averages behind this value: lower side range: 7.4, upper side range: 7.06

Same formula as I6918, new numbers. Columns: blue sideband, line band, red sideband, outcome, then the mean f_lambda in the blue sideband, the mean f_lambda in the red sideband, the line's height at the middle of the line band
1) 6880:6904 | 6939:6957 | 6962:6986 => -3.0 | 7.38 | 5.88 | 6.36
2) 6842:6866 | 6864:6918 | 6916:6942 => -2.0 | 7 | 7.23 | 7.11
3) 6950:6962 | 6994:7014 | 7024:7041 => 1.0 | 7.2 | 7.3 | 7.27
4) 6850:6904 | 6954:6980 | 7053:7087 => 4.2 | 7.23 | 7.19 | 7.21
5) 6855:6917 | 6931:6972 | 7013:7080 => 2.5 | 7.33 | 7.26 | 7.3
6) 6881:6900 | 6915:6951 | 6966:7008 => -1.8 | 7.42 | 6.31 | 6.93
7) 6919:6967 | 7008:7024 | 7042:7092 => 0.1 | 7.11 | 7.2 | 7.16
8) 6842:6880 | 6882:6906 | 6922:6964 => -1.2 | 7.04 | 7.17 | 7.09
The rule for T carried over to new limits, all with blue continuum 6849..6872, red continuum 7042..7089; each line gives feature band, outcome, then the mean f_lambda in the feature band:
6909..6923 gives -0.9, 7.6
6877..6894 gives -0.1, 7.19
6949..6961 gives -0.2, 7.27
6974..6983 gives 1.5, 6.01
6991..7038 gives 1.0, 7.02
